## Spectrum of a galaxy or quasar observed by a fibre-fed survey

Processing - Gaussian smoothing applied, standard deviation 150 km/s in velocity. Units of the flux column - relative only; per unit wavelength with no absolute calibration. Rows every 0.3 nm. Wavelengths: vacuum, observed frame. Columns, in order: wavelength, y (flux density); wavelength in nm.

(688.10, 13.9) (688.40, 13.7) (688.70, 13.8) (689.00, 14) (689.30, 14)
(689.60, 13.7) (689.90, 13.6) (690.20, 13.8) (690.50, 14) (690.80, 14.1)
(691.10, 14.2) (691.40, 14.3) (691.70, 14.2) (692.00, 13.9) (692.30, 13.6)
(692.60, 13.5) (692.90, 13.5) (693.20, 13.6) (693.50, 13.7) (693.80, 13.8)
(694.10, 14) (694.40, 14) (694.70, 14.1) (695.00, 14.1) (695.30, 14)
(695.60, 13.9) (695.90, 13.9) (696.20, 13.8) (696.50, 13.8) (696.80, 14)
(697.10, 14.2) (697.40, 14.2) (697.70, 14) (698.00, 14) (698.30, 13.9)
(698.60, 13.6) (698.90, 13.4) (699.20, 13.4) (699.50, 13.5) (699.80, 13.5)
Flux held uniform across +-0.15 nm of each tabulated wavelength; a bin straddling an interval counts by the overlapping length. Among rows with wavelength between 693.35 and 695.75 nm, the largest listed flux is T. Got 14.1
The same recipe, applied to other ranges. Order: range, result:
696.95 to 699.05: 14.2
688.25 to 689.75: 14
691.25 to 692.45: 14.3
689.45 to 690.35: 13.8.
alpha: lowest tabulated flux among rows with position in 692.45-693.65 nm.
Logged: 13.5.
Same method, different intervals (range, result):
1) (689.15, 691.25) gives 13.6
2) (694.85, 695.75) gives 13.9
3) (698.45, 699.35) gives 13.4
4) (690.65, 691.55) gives 14.1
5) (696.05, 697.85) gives 13.8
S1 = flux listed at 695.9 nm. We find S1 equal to 13.9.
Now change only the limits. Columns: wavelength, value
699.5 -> 13.5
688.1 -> 13.9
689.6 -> 13.7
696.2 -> 13.8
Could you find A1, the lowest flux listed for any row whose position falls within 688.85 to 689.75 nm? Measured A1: 13.7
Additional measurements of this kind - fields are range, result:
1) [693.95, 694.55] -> 14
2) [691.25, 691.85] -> 14.2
